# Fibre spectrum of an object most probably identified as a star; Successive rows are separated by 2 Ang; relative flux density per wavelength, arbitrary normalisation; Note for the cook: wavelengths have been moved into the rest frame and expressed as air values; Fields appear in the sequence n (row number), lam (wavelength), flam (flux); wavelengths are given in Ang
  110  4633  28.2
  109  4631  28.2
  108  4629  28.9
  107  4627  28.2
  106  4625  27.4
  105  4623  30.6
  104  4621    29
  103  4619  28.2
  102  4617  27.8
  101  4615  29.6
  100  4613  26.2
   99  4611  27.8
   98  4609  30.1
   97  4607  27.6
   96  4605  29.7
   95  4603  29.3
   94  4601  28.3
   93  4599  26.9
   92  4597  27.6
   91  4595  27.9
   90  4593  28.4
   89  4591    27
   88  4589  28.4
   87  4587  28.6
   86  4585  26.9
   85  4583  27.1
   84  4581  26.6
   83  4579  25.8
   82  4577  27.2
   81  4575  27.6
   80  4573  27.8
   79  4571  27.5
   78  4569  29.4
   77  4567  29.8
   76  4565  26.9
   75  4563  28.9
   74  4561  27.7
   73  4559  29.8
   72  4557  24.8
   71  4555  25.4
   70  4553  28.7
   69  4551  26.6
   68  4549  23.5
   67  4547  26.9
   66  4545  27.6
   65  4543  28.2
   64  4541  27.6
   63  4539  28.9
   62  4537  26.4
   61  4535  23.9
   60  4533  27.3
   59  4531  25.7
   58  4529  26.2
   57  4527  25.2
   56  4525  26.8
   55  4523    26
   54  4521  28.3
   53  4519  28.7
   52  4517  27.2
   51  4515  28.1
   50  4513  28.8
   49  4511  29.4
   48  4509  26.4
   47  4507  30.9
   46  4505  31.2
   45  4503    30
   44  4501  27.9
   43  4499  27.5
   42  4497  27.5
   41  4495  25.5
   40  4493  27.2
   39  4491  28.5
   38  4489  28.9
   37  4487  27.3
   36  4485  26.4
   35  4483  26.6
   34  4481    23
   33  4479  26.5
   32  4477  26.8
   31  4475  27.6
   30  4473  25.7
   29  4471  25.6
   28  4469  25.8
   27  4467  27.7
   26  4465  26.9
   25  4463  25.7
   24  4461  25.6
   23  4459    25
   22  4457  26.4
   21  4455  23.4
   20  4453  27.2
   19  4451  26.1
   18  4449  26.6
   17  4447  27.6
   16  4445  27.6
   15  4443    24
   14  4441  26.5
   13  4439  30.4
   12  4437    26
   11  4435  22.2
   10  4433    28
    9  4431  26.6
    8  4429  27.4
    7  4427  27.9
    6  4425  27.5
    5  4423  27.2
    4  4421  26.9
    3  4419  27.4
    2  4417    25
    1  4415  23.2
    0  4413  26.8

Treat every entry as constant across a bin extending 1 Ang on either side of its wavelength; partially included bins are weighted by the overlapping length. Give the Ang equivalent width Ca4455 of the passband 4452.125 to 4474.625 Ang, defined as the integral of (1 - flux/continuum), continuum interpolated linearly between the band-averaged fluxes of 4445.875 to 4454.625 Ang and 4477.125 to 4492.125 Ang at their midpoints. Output 0.6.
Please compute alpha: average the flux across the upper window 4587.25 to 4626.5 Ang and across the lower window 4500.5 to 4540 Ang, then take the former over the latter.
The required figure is 1.0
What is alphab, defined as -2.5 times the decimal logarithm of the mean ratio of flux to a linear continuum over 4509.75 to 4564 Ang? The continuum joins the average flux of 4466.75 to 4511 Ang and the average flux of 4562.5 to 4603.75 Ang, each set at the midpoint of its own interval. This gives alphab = 0.02 mag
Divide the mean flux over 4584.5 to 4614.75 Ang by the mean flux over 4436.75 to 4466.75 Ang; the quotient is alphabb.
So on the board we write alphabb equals 1.1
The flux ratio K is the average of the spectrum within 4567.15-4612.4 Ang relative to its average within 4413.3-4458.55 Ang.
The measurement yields 1.06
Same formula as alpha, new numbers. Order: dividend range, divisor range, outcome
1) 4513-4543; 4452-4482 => 1.04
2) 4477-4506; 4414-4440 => 1.03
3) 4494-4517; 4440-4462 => 1.09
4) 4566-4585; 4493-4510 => 0.98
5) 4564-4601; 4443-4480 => 1.05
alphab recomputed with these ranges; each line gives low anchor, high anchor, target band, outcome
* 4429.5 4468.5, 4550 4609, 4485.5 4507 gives -0.06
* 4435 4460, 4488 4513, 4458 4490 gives 0.04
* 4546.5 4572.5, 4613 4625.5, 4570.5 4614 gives 0.01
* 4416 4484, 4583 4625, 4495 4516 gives -0.06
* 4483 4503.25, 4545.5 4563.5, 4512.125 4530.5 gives 0.00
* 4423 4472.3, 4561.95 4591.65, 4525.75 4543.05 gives 0.03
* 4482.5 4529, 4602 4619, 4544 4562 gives 0.05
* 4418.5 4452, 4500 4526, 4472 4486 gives 0.07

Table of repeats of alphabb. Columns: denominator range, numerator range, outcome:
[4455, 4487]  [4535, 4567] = 1.04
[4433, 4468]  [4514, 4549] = 1.03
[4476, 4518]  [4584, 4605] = 1.01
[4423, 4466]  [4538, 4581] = 1.04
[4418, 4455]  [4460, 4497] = 0.99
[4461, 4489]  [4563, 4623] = 1.06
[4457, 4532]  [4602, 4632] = 1.05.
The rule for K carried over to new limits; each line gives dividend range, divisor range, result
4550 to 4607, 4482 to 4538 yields 1.01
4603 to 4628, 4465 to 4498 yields 1.07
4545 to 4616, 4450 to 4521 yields 1.02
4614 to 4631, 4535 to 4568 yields 1.05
